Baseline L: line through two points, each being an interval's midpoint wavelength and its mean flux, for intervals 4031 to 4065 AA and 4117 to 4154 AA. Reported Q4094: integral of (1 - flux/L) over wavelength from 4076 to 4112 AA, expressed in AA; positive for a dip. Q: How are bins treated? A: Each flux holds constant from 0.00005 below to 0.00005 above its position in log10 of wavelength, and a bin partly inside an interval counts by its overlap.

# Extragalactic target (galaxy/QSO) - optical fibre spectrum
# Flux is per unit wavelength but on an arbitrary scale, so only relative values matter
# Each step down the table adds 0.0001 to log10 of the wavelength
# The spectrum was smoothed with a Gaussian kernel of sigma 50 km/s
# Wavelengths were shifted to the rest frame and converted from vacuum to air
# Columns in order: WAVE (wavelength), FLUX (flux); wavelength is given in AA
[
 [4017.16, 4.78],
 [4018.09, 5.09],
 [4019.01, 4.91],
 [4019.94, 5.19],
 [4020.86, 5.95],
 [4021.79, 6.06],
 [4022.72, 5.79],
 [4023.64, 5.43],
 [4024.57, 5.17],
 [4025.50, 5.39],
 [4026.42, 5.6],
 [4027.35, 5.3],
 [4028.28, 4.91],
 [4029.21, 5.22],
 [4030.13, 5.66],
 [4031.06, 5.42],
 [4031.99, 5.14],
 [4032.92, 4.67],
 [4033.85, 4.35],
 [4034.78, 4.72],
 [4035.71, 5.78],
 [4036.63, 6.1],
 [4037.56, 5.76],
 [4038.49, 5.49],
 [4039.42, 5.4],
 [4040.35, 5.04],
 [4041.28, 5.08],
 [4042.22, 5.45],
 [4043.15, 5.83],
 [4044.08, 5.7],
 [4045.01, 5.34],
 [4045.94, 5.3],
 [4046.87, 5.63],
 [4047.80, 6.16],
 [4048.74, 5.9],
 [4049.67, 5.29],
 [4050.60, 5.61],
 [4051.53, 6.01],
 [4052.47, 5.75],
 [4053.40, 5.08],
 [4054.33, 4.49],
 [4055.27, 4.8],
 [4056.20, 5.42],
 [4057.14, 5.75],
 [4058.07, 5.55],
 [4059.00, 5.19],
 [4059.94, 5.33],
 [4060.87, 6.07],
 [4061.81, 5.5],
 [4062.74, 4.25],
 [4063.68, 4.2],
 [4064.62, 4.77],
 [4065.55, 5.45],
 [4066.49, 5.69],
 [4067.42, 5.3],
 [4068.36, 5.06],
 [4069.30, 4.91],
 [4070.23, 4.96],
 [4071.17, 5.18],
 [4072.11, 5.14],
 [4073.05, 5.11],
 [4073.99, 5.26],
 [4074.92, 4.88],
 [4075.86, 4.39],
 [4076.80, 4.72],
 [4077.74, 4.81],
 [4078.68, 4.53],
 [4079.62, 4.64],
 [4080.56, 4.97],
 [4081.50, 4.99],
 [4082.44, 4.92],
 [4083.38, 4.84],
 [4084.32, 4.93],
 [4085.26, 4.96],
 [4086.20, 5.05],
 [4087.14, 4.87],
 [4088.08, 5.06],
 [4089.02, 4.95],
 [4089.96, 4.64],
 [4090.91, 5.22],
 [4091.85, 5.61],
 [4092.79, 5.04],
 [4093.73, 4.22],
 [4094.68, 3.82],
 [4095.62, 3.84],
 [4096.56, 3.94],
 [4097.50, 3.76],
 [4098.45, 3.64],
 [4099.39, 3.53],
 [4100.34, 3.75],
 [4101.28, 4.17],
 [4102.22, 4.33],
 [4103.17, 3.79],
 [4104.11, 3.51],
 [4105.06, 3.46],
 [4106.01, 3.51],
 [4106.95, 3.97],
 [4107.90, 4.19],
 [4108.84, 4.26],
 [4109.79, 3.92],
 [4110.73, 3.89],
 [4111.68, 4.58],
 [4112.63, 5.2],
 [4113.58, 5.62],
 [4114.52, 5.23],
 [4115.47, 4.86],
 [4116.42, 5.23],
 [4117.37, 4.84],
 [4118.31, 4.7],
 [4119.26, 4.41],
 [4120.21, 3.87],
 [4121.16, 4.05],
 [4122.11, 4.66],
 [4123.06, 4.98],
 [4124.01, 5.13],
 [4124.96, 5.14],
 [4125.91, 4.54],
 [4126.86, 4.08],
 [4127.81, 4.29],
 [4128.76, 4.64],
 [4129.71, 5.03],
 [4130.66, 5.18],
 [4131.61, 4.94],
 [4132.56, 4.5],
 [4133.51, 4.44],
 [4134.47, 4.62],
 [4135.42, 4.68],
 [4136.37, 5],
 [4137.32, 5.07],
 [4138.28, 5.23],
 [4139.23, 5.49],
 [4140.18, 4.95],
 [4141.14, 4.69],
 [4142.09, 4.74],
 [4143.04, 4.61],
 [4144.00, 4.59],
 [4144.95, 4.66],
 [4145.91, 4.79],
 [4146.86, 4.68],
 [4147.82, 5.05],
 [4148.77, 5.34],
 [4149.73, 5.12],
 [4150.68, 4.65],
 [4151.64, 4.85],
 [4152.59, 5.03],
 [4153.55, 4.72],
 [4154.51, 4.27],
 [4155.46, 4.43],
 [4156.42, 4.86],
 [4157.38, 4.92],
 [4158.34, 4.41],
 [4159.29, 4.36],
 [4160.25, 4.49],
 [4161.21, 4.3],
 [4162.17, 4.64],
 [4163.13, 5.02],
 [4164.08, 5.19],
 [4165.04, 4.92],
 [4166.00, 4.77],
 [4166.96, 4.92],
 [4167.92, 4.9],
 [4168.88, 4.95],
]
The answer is 4.7 AA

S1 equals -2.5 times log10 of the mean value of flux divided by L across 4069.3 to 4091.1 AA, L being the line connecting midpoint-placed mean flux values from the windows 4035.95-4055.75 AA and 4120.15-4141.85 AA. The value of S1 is 0.062 mag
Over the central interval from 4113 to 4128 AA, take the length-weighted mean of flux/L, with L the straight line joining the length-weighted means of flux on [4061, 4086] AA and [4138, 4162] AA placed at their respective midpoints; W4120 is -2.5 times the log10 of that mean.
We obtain 0.02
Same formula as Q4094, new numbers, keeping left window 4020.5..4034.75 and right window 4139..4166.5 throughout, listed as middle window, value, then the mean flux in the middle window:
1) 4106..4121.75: 1.3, 4.52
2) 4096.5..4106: 2.3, 3.77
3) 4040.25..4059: -0.9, 5.46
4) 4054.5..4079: 0.3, 5.08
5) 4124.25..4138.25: 0.3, 4.75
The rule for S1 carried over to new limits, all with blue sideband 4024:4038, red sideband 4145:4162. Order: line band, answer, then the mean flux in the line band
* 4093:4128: 0.144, 4.3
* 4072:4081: 0.053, 4.83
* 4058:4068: -0.013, 5.19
